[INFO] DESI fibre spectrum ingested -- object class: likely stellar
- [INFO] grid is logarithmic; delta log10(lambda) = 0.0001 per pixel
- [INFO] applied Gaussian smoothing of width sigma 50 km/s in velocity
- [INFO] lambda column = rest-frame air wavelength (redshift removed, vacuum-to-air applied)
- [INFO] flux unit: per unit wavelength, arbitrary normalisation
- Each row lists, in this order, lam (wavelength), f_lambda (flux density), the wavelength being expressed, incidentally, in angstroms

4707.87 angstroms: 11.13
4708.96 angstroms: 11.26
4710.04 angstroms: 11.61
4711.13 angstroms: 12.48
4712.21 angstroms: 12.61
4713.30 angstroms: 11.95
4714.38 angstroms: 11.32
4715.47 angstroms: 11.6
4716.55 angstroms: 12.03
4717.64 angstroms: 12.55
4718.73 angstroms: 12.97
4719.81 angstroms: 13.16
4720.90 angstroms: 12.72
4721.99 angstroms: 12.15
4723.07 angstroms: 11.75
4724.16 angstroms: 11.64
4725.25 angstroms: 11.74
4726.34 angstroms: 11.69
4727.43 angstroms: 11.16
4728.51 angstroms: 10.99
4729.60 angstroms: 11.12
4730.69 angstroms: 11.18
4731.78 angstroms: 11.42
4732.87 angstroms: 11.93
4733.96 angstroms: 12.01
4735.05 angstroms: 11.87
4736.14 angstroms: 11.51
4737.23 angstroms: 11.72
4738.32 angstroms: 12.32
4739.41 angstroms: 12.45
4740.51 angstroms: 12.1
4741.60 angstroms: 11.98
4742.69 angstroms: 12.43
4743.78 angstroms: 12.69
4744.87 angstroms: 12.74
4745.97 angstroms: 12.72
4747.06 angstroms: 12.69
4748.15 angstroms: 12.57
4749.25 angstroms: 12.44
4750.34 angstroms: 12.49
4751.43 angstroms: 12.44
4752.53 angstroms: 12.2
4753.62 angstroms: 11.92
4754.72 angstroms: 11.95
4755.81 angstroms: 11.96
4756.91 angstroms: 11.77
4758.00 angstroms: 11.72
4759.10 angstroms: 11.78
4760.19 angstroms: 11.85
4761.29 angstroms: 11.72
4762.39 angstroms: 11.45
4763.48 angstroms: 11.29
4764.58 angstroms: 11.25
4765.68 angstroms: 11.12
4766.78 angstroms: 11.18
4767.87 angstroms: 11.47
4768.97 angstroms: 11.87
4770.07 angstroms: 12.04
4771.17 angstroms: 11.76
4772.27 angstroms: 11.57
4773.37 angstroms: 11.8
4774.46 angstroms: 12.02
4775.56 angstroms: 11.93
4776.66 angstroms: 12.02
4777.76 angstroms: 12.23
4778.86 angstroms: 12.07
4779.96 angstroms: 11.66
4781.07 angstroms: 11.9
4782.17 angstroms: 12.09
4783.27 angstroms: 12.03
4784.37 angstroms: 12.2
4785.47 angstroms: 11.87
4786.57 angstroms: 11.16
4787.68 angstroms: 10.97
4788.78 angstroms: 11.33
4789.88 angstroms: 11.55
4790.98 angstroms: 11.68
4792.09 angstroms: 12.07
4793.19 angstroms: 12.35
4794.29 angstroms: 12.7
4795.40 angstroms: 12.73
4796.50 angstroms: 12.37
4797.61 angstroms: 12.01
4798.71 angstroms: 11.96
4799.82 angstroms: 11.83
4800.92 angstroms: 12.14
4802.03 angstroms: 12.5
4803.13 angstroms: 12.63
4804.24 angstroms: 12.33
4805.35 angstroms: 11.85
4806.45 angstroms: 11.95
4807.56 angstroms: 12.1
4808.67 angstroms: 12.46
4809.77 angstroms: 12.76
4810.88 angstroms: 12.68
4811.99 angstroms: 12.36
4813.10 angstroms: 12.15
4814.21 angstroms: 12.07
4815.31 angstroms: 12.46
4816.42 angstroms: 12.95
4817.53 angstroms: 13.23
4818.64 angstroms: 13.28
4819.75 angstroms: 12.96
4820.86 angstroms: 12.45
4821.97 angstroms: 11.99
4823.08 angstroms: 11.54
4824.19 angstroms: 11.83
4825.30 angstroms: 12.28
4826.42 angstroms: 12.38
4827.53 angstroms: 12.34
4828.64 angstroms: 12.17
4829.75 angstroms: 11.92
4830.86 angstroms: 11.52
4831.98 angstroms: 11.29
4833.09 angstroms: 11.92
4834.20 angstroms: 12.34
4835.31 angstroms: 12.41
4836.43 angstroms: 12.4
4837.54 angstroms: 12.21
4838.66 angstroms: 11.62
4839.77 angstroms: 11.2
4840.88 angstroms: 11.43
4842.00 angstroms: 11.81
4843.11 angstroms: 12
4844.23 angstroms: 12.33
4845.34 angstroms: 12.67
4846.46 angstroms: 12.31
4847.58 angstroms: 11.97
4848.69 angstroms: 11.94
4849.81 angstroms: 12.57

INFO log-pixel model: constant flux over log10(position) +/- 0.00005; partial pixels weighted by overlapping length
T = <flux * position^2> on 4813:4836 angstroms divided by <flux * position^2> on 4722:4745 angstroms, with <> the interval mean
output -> 1.08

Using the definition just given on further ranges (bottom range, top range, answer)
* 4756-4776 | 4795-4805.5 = 1.07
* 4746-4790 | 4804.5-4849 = 1.05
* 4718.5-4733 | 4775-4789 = 1.02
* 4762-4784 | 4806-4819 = 1.08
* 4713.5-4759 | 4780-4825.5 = 1.04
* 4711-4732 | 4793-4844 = 1.07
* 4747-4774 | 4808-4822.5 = 1.09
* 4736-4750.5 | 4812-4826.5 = 1.04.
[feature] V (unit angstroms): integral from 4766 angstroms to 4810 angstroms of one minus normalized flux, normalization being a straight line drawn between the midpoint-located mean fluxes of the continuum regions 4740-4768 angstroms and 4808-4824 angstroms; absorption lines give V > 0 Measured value 1.1 angstroms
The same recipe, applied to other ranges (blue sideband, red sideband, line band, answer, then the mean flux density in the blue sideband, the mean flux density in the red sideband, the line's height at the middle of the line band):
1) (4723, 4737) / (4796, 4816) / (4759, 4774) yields 0.39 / 11.5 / 12.3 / 11.9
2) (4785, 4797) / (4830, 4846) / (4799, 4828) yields -1.09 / 11.9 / 11.9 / 11.9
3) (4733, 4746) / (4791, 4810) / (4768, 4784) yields 0.40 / 12.2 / 12.3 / 12.2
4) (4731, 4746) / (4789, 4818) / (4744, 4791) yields 1.17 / 12.1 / 12.3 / 12.2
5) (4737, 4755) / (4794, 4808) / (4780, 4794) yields 0.55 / 12.4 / 12.2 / 12.3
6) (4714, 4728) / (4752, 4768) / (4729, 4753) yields -0.60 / 12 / 11.6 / 11.8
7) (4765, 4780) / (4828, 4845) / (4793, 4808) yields -0.52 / 11.8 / 11.9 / 11.8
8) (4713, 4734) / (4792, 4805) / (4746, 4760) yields -0.17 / 11.9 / 12.3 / 12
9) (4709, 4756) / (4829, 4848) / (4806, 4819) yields -0.59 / 12.1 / 12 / 12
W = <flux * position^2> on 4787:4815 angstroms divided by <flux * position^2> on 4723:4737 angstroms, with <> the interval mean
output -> 1.08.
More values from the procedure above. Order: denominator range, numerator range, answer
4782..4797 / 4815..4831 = 1.05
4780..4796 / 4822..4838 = 1.03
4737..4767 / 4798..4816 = 1.04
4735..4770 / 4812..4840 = 1.05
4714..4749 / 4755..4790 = 0.99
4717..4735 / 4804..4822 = 1.09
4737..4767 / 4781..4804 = 1.01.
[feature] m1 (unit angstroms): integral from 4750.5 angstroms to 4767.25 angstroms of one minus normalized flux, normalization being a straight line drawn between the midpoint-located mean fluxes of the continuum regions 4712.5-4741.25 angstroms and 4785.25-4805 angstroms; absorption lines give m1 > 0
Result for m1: 0.3 angstroms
